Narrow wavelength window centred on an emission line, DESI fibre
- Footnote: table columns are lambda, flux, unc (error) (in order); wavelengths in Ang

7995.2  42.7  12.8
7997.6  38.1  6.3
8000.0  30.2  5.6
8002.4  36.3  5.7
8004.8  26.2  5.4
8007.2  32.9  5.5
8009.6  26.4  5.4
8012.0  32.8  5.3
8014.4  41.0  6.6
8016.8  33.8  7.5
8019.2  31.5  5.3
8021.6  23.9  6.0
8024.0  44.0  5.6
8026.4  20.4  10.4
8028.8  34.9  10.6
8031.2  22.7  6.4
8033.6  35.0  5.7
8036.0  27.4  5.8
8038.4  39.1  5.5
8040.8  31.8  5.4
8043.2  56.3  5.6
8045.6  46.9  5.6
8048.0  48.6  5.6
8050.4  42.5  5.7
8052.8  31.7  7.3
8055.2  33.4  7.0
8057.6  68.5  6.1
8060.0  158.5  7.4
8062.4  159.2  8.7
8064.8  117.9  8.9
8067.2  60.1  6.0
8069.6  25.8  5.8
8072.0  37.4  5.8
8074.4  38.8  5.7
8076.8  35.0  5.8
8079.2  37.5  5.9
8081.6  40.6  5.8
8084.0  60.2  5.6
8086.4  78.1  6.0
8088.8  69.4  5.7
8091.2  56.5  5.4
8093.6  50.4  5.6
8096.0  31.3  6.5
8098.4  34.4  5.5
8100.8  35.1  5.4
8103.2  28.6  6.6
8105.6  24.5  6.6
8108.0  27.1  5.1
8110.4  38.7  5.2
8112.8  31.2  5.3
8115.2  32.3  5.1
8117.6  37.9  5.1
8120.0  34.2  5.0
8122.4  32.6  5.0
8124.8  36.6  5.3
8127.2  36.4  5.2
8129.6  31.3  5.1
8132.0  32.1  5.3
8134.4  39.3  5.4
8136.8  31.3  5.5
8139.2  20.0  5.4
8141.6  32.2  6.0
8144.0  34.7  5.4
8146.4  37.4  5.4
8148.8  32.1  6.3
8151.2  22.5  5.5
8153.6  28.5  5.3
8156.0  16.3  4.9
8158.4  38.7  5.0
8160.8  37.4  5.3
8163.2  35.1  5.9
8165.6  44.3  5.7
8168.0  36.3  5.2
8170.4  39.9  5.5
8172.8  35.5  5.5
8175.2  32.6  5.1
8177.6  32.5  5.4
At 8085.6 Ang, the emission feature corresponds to [N II] 6583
